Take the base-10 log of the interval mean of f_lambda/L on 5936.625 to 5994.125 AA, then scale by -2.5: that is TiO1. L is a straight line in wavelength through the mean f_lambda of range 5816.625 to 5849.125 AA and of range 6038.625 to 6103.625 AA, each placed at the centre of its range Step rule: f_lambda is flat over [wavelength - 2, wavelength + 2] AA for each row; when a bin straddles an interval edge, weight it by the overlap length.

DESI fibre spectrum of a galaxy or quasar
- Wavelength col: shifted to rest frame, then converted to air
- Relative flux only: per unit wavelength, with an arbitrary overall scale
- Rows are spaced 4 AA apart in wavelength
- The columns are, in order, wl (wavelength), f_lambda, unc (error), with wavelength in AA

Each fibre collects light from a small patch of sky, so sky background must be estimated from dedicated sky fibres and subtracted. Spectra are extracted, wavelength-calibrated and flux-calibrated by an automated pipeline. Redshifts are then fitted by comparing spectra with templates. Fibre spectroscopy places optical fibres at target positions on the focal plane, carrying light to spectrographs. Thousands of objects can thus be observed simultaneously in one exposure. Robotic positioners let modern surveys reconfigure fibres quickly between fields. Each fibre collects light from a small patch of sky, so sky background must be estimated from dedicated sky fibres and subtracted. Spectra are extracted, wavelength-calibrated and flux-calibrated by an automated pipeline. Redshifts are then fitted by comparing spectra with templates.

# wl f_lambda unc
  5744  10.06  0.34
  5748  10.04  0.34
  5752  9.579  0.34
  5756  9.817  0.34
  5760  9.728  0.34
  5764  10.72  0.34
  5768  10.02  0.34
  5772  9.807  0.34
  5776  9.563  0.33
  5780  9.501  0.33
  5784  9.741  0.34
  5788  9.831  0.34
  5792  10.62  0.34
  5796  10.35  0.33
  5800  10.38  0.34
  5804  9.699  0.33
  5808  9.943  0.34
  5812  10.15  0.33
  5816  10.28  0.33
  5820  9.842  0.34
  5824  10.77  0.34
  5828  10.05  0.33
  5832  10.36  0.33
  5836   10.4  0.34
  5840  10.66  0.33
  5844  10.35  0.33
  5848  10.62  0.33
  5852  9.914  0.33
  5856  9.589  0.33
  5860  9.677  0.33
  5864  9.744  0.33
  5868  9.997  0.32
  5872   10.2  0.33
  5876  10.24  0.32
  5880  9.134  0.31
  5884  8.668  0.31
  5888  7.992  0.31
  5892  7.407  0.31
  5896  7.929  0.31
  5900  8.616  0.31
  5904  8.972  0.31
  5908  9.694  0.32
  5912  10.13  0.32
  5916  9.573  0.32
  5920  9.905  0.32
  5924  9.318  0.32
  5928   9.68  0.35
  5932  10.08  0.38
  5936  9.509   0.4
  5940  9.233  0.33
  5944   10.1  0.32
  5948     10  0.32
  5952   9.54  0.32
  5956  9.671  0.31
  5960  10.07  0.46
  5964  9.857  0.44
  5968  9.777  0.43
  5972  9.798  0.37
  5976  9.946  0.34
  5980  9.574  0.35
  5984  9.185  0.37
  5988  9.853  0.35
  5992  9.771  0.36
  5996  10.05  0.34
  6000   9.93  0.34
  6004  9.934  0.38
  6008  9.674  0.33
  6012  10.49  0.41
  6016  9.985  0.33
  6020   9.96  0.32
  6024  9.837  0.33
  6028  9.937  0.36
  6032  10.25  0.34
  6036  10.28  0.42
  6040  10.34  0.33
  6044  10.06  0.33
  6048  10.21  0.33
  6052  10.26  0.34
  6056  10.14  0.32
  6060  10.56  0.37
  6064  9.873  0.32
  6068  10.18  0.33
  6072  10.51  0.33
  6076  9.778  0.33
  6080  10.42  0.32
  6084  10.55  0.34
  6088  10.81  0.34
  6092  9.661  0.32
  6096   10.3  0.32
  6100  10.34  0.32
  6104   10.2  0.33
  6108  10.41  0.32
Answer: 0.061 mag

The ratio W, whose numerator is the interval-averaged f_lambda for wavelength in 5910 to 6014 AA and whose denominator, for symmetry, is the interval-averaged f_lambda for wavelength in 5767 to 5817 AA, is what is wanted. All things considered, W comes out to 0.98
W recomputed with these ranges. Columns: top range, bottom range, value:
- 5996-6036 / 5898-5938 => 1.05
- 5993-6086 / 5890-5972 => 1.07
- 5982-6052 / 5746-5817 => 1.00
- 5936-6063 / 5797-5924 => 1.02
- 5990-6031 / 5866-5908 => 1.11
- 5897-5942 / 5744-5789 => 0.96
